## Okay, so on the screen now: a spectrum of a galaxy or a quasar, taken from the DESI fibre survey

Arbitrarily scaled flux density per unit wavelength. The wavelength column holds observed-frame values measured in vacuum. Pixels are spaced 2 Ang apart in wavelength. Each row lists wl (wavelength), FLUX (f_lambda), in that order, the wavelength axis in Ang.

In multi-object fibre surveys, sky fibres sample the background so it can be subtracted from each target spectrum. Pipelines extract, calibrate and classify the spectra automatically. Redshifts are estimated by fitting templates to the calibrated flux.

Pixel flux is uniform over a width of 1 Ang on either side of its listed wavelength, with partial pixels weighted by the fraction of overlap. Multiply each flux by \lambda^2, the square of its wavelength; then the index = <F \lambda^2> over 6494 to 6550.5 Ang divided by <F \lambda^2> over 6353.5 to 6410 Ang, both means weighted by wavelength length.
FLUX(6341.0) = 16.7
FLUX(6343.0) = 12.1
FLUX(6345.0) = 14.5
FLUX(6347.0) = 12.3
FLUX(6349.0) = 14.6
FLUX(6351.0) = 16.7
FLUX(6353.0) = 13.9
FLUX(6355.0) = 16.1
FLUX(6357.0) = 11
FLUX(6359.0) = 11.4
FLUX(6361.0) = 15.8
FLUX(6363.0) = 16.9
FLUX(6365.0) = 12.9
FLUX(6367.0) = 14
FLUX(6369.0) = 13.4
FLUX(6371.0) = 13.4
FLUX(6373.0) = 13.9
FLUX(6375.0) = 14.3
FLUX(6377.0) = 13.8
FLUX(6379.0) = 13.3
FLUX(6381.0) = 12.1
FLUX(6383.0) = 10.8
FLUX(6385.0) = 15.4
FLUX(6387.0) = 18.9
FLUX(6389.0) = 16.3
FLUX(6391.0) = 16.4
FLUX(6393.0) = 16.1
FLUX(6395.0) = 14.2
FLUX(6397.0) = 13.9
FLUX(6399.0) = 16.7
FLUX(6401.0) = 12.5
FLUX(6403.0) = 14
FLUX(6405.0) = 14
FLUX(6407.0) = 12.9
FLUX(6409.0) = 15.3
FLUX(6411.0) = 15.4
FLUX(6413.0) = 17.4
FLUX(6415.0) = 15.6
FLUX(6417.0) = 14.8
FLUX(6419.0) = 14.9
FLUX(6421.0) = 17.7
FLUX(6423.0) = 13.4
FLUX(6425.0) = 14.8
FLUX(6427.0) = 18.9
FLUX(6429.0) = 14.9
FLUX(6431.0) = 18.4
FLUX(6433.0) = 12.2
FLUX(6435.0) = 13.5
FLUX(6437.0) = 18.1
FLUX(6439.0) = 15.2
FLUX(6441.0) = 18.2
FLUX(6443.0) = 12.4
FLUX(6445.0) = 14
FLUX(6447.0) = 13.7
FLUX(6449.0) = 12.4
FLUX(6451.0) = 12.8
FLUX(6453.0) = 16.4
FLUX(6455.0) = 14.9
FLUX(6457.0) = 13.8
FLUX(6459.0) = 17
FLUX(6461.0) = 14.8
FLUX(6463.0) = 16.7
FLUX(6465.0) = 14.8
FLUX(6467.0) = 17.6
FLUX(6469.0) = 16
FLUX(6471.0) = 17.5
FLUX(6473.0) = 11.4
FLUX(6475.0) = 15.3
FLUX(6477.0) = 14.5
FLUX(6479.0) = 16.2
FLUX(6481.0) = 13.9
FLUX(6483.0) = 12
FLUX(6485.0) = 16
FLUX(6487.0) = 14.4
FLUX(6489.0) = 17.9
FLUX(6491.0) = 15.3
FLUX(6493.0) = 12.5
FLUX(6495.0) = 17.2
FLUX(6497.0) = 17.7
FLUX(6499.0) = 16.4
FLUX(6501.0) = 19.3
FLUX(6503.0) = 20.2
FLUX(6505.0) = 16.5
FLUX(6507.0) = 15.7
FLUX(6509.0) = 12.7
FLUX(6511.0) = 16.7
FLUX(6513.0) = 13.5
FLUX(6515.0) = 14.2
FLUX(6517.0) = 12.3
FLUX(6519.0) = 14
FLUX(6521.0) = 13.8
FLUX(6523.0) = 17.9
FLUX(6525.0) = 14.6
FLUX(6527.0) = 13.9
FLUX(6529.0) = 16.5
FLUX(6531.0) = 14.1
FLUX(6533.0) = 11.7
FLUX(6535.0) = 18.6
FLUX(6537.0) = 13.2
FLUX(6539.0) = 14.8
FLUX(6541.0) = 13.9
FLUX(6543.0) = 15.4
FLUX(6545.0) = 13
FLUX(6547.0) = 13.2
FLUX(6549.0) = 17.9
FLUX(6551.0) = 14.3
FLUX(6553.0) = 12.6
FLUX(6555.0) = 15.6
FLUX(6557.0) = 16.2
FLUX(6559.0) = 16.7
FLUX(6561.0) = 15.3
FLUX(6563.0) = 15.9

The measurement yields 1.12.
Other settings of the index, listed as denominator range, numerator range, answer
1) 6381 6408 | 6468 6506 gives 1.11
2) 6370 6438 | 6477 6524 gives 1.07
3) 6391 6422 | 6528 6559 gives 1.02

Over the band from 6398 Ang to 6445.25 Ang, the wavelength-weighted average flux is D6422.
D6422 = 15.2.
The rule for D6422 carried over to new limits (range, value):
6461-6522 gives 15.4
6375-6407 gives 14.5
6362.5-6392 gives 14.3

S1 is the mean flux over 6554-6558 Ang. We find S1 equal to 15.9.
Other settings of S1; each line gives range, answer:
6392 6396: 15.2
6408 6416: 15.9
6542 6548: 13.9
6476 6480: 15.3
